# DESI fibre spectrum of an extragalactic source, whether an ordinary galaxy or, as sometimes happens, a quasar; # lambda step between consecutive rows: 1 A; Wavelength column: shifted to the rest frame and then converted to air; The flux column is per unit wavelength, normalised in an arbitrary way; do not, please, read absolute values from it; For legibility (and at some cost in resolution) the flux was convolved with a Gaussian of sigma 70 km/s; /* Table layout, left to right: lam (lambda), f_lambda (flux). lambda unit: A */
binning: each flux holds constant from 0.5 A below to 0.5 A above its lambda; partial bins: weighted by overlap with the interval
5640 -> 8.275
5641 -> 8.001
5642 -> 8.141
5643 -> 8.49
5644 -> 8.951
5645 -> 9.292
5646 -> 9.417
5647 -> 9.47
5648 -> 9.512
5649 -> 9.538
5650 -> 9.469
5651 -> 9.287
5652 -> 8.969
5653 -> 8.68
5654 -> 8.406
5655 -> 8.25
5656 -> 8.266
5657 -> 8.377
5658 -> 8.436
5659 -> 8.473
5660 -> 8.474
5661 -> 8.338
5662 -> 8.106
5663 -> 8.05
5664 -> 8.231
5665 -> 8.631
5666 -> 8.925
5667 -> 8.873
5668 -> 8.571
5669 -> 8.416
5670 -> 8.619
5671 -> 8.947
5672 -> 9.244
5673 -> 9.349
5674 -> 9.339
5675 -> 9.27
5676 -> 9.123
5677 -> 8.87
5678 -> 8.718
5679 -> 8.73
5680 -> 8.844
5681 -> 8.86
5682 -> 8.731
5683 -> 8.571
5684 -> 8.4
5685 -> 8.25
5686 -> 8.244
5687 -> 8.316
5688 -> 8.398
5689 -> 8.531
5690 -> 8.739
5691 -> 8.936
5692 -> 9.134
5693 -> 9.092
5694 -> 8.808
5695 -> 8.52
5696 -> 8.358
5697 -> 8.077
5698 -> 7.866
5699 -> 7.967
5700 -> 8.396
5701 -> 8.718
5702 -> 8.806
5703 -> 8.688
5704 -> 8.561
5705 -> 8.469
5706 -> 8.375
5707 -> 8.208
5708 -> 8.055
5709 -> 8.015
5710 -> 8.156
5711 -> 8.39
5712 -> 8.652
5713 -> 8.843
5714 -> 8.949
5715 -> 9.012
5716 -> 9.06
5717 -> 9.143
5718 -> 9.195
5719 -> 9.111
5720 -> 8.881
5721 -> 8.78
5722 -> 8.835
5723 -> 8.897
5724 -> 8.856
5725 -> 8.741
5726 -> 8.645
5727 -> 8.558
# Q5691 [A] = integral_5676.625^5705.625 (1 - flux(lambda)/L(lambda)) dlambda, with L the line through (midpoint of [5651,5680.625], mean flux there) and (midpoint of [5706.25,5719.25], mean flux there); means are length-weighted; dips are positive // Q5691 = 0.3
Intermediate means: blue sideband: 8.68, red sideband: 8.66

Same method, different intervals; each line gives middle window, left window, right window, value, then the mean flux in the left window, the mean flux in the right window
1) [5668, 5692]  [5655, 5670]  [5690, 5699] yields -0.7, 8.44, 8.57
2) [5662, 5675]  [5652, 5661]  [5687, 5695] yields -0.3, 8.45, 8.76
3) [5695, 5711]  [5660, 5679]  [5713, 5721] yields 1.1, 8.75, 9.02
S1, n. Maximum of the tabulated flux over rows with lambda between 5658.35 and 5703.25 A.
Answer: 9.349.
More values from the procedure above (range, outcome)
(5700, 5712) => 8.806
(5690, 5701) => 9.134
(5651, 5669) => 9.287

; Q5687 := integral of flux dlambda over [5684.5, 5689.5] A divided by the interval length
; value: 8.35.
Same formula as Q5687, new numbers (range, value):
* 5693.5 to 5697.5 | 8.44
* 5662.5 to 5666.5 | 8.46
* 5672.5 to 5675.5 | 9.32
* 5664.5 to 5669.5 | 8.68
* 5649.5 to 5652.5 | 9.24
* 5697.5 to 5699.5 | 7.92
